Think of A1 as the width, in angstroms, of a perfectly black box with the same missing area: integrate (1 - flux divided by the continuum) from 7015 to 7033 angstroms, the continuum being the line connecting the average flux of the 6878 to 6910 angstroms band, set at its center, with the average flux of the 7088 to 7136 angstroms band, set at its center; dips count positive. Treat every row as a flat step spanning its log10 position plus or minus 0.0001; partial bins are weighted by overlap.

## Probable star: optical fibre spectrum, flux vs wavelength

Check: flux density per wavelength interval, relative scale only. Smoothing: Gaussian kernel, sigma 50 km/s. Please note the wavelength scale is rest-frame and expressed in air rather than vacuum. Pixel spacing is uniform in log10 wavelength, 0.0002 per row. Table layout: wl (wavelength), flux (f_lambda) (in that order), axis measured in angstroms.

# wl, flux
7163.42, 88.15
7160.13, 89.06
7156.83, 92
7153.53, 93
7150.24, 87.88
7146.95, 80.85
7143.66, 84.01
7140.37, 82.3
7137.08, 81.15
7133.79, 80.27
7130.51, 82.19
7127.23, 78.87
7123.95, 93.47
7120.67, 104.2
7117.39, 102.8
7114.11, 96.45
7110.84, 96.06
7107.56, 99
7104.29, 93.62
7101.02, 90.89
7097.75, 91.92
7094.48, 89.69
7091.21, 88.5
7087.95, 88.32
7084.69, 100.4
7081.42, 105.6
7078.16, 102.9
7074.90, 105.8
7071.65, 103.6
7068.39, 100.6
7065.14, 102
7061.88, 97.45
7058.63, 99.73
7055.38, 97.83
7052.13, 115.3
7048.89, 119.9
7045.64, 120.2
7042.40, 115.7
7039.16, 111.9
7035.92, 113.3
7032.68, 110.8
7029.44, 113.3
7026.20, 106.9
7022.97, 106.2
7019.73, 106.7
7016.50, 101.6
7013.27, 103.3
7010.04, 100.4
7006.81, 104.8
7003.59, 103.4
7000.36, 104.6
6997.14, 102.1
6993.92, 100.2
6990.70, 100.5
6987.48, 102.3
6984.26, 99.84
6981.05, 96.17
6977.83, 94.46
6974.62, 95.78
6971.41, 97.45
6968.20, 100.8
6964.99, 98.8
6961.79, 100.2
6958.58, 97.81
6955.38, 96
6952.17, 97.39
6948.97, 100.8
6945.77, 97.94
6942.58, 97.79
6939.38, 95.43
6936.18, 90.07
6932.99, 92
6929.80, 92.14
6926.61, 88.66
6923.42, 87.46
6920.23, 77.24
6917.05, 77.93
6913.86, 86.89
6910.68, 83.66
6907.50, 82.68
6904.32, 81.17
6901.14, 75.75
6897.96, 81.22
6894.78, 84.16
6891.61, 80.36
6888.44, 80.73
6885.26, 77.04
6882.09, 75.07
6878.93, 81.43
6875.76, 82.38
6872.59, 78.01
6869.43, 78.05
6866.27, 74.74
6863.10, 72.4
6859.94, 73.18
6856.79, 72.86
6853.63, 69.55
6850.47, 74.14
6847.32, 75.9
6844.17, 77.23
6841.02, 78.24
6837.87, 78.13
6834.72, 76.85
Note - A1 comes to -4.2 angstroms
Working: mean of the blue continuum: 80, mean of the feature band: 107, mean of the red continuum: 91.7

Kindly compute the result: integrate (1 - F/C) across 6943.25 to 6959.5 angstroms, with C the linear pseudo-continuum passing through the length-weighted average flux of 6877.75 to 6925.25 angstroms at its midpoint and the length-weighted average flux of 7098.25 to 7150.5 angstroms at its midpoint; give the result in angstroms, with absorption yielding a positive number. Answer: -3.0 angstroms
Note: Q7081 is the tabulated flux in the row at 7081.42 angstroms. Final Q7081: 105.6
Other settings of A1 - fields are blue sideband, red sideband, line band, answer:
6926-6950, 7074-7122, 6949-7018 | -3.5 angstroms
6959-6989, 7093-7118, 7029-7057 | -4.8 angstroms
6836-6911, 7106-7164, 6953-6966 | -2.6 angstroms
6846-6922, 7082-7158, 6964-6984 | -3.5 angstroms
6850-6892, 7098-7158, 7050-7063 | -2.6 angstroms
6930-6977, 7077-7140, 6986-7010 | -1.7 angstroms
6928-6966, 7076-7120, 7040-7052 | -2.7 angstroms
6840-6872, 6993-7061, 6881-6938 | 1.2 angstroms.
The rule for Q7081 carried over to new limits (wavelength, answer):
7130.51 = 82.19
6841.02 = 78.24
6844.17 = 77.23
